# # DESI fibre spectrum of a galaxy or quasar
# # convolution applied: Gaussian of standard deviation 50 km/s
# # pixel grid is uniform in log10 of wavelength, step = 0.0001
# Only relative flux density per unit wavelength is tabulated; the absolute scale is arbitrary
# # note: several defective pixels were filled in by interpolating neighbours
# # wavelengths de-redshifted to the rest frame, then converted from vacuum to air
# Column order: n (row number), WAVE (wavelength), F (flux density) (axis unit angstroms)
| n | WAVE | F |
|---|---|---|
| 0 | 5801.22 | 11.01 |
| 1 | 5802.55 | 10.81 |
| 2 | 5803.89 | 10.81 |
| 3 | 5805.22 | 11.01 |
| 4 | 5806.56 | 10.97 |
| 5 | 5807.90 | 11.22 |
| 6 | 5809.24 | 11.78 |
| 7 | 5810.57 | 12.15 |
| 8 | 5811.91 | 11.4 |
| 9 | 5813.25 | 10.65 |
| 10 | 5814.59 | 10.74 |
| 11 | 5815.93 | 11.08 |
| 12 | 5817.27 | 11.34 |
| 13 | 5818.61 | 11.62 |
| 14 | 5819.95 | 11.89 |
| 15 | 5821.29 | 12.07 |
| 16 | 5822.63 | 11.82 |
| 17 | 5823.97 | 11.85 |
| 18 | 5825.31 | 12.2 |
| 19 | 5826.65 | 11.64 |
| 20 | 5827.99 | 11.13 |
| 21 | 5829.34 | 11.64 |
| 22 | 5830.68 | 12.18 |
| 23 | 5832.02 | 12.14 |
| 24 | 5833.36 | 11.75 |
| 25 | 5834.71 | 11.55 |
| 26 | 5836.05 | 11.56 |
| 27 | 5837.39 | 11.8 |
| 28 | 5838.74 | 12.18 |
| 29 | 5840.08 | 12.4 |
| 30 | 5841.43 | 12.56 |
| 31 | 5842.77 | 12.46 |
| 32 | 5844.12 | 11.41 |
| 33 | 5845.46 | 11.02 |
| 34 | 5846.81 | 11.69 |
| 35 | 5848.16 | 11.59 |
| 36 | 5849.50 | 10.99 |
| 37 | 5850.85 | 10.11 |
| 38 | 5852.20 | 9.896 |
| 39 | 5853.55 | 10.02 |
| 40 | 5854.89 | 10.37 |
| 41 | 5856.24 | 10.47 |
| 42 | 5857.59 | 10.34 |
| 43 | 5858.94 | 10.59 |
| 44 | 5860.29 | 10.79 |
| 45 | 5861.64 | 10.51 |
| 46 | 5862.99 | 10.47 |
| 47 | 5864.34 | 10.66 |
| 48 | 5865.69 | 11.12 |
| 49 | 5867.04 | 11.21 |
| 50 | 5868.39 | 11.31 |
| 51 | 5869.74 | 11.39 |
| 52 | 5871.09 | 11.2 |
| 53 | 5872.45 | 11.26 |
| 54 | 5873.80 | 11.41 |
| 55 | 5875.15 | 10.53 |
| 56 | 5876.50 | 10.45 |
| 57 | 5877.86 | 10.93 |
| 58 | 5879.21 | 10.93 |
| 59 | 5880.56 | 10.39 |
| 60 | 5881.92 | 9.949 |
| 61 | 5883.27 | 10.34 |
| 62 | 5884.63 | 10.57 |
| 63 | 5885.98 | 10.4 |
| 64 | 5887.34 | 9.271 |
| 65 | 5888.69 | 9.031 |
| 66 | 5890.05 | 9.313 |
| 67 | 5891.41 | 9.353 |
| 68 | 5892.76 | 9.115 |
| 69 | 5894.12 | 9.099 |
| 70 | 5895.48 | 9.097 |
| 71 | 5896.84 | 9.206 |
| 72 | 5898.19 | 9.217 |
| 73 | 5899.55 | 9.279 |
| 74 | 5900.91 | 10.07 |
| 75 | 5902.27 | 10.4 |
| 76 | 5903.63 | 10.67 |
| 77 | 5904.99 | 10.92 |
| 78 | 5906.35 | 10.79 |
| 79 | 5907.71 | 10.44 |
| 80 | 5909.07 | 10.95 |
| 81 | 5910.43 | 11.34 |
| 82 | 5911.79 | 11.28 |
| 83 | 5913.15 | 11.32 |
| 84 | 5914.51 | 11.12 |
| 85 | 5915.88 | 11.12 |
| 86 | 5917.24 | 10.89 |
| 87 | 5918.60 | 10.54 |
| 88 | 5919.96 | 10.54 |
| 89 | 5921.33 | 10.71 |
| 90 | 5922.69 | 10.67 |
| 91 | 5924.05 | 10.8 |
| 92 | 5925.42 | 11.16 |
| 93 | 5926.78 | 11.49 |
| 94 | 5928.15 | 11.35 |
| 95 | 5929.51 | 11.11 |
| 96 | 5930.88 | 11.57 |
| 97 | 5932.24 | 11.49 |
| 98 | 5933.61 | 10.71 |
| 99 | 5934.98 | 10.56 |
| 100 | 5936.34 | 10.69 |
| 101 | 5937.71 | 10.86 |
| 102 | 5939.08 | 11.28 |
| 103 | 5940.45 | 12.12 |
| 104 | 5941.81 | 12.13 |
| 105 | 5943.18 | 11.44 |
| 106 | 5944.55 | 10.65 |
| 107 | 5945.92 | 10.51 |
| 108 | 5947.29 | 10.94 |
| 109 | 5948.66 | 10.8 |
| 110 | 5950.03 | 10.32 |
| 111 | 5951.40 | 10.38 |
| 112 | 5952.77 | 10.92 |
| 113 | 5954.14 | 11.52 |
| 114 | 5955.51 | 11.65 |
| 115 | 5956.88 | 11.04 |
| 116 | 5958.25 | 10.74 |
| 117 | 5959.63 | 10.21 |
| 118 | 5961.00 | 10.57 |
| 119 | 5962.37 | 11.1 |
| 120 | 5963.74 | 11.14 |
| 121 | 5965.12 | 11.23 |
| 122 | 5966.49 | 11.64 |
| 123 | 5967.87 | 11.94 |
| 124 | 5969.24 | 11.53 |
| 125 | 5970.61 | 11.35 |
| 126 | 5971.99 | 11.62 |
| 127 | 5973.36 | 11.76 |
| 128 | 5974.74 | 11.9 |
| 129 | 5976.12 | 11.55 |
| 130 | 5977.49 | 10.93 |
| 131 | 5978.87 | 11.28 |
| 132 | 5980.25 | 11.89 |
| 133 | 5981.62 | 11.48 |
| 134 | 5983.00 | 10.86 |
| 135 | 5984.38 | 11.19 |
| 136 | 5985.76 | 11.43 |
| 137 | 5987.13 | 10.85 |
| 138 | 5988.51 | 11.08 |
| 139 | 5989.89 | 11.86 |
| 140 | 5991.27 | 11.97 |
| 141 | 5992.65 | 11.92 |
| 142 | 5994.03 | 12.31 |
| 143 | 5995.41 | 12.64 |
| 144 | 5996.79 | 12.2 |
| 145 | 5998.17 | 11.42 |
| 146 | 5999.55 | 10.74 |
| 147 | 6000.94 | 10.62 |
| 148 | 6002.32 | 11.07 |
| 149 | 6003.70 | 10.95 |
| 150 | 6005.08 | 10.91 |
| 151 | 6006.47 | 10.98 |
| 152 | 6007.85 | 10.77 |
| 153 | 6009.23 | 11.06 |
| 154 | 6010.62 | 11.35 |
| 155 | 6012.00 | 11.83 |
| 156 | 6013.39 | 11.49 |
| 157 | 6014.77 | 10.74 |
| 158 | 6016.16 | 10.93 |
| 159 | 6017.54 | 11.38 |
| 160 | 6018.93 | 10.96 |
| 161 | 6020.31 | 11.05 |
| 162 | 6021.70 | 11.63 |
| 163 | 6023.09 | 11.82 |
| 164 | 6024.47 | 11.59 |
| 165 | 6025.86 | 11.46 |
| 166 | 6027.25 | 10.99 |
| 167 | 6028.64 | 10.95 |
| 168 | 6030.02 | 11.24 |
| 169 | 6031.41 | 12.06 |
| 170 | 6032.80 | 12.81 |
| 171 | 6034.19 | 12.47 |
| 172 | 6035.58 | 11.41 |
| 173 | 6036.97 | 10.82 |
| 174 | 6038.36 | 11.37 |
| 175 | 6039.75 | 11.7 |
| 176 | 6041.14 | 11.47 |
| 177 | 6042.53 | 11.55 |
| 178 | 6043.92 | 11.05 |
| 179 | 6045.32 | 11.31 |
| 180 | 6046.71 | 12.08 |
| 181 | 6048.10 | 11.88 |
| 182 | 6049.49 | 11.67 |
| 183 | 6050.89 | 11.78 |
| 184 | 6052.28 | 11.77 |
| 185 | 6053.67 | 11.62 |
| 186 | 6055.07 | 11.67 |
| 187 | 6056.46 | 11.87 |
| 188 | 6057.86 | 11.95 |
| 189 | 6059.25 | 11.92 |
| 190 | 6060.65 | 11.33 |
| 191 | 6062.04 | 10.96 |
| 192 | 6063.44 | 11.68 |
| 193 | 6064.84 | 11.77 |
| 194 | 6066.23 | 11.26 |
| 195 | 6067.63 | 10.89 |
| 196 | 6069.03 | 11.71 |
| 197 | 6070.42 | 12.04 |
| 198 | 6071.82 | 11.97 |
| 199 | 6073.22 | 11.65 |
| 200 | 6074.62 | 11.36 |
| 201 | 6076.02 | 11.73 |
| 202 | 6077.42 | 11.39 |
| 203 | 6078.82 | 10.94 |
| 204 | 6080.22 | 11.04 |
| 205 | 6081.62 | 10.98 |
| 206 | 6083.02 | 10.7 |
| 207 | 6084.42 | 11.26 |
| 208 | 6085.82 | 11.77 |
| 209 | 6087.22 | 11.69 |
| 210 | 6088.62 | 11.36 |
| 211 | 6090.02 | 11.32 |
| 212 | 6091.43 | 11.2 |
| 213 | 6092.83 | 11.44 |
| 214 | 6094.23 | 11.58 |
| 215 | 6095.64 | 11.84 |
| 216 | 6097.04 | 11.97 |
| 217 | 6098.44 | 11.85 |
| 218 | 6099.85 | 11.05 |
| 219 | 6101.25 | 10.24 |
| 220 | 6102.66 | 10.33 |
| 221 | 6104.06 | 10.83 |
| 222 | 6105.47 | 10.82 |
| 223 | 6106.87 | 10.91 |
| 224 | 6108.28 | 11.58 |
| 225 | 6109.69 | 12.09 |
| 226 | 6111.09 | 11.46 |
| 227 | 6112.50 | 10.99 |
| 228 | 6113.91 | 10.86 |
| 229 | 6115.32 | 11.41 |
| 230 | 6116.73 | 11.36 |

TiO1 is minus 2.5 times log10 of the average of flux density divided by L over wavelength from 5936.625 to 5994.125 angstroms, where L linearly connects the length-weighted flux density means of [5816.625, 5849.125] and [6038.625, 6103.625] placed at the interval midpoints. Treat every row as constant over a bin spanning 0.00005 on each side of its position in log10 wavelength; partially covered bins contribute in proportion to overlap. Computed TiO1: 0.03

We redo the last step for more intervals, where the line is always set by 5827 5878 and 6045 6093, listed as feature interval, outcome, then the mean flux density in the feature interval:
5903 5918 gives 0.03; 11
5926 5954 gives 0.02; 11.1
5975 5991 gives 0.00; 11.3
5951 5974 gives 0.01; 11.2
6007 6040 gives 0.00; 11.4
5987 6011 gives 0.00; 11.4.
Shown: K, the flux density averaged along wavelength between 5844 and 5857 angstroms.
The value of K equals 10.7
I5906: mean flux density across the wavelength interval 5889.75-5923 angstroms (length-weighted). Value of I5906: 10.3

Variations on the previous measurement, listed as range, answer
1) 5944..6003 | 11.3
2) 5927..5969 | 11.1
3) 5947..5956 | 10.9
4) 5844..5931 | 10.6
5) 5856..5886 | 10.8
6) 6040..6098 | 11.5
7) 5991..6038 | 11.4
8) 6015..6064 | 11.5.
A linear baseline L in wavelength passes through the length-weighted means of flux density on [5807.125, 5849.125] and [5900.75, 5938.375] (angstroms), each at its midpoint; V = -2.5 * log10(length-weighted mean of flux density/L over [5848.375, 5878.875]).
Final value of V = 0.06 mag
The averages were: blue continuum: 11.7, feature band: 10.7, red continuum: 10.9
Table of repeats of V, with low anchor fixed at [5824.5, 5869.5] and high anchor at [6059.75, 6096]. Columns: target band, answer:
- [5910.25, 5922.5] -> 0.035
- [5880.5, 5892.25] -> 0.153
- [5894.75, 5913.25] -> 0.099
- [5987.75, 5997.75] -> -0.057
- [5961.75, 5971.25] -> -0.008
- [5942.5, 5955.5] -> 0.045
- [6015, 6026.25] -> 0.005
